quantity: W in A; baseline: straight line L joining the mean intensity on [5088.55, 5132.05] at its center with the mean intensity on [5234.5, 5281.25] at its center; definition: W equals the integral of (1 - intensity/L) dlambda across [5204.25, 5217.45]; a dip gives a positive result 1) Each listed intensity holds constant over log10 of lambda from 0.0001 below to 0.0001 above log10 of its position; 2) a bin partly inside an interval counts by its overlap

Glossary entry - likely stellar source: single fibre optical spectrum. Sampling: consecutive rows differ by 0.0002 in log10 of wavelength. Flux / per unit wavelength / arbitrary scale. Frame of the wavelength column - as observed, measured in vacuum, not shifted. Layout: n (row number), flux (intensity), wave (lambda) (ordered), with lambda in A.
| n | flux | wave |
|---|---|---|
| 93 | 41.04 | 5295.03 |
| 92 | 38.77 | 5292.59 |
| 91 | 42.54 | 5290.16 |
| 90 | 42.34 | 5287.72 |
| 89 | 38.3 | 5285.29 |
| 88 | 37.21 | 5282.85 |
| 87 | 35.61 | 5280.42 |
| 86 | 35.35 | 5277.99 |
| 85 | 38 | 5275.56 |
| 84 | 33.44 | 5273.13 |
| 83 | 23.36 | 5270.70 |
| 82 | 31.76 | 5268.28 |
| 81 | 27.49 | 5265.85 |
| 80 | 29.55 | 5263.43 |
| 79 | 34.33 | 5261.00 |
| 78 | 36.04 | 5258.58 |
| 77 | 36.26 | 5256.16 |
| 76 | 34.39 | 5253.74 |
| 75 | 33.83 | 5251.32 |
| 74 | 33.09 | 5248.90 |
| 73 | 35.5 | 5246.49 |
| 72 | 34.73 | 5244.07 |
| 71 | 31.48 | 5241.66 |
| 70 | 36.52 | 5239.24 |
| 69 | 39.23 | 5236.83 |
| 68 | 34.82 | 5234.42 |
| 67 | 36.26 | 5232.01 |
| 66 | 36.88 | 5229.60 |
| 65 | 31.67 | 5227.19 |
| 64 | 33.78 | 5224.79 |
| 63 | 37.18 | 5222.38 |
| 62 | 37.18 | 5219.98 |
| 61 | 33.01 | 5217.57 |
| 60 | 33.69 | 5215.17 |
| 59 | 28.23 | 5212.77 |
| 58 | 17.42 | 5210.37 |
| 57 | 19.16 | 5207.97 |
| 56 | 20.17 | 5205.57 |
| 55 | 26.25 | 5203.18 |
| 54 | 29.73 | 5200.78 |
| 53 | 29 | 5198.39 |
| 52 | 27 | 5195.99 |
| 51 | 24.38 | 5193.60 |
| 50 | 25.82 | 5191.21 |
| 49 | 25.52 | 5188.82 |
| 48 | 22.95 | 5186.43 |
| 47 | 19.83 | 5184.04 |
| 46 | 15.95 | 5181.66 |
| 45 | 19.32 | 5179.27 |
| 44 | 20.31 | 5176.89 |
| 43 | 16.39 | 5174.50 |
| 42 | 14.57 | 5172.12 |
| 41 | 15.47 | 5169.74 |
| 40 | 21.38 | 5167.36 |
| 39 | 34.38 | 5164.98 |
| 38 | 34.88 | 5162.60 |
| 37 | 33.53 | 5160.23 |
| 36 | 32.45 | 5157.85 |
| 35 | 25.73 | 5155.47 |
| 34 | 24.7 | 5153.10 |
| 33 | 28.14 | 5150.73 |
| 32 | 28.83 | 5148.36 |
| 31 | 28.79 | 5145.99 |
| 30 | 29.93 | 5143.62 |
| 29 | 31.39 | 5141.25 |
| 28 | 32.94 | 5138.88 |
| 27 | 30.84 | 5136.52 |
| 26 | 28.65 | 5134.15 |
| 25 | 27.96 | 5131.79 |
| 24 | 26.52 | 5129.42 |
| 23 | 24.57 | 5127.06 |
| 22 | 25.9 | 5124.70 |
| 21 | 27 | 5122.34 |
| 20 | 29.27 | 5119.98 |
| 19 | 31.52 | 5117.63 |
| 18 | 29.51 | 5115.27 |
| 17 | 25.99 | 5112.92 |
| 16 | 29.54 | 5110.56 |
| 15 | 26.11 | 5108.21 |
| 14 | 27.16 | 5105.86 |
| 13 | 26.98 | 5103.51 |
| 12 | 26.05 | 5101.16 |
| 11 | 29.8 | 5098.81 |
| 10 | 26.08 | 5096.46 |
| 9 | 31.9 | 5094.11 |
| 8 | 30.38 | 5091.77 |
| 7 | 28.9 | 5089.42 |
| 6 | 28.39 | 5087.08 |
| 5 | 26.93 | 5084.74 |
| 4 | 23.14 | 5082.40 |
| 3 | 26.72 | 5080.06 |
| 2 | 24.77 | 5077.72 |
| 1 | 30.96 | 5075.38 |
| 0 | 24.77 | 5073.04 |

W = 3.1 A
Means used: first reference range 27.9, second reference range 33.7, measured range 24.5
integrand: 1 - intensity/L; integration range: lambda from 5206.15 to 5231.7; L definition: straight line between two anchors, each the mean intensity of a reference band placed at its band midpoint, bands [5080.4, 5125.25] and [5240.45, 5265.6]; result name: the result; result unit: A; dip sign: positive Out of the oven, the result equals 1.31 A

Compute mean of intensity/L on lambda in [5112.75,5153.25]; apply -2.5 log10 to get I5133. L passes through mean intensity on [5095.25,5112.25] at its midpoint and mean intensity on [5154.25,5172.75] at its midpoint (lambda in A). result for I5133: -0.06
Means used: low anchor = 27.3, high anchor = 26.9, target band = 28.6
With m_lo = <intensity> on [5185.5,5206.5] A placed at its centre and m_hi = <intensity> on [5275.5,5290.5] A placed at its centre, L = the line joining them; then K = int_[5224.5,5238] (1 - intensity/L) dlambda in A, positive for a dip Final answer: -2.1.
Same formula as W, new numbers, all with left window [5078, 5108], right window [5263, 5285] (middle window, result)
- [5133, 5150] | -0.7 A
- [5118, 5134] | 0.7 A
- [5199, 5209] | 2.1 A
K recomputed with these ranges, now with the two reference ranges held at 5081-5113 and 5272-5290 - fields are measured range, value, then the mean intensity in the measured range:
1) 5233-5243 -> -0.1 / 35.5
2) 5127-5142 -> 0.2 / 29.2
